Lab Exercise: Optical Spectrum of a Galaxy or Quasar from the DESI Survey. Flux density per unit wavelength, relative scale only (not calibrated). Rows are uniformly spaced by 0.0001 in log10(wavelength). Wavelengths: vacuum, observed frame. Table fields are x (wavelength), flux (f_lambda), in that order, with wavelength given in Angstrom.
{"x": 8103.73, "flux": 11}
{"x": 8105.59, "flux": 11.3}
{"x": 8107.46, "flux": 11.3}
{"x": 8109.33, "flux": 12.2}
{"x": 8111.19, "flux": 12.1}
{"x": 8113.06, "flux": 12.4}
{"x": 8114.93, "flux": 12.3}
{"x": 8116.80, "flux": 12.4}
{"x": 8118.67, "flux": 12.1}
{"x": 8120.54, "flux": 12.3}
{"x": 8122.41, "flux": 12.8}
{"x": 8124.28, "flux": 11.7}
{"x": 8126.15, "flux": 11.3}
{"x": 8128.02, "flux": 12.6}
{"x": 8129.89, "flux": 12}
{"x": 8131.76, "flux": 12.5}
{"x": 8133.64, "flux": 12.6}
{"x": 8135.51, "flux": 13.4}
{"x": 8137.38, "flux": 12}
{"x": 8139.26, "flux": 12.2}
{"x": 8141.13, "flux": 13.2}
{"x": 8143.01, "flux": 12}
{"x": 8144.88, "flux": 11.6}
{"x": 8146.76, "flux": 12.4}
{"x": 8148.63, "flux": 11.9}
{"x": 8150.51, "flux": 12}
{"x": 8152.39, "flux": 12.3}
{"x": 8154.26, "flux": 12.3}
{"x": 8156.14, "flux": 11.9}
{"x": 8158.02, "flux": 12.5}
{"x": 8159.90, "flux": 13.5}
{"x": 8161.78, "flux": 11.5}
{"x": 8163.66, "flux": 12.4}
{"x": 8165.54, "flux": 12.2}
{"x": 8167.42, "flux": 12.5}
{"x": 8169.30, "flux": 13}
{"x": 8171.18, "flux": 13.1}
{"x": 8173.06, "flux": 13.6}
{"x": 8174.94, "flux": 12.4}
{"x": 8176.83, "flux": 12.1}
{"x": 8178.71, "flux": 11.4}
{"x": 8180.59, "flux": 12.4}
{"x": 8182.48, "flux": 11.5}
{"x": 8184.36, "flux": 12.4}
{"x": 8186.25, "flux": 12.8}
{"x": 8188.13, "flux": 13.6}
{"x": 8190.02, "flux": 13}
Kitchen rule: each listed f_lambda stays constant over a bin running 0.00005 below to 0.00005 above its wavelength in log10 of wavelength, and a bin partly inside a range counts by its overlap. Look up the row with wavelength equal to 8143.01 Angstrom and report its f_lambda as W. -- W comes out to 12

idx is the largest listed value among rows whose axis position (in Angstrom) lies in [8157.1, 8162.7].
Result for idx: 13.5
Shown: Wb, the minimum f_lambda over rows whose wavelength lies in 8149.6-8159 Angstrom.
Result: 11.9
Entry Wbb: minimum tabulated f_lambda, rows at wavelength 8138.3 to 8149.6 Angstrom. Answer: 11.6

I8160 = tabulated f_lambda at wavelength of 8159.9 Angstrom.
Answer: 13.5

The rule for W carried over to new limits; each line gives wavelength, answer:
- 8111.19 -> 12.1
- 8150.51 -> 12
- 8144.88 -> 11.6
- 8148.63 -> 11.9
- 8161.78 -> 11.5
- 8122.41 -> 12.8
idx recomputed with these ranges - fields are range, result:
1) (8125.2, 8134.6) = 12.6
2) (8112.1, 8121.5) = 12.4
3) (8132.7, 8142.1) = 13.4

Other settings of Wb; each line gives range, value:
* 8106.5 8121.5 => 11.3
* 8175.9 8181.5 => 11.4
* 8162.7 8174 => 12.2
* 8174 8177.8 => 12.1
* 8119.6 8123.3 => 12.3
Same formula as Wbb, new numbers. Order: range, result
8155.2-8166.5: 11.5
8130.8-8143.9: 12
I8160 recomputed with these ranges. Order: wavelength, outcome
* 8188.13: 13.6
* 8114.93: 12.3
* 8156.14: 11.9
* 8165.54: 12.2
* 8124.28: 11.7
